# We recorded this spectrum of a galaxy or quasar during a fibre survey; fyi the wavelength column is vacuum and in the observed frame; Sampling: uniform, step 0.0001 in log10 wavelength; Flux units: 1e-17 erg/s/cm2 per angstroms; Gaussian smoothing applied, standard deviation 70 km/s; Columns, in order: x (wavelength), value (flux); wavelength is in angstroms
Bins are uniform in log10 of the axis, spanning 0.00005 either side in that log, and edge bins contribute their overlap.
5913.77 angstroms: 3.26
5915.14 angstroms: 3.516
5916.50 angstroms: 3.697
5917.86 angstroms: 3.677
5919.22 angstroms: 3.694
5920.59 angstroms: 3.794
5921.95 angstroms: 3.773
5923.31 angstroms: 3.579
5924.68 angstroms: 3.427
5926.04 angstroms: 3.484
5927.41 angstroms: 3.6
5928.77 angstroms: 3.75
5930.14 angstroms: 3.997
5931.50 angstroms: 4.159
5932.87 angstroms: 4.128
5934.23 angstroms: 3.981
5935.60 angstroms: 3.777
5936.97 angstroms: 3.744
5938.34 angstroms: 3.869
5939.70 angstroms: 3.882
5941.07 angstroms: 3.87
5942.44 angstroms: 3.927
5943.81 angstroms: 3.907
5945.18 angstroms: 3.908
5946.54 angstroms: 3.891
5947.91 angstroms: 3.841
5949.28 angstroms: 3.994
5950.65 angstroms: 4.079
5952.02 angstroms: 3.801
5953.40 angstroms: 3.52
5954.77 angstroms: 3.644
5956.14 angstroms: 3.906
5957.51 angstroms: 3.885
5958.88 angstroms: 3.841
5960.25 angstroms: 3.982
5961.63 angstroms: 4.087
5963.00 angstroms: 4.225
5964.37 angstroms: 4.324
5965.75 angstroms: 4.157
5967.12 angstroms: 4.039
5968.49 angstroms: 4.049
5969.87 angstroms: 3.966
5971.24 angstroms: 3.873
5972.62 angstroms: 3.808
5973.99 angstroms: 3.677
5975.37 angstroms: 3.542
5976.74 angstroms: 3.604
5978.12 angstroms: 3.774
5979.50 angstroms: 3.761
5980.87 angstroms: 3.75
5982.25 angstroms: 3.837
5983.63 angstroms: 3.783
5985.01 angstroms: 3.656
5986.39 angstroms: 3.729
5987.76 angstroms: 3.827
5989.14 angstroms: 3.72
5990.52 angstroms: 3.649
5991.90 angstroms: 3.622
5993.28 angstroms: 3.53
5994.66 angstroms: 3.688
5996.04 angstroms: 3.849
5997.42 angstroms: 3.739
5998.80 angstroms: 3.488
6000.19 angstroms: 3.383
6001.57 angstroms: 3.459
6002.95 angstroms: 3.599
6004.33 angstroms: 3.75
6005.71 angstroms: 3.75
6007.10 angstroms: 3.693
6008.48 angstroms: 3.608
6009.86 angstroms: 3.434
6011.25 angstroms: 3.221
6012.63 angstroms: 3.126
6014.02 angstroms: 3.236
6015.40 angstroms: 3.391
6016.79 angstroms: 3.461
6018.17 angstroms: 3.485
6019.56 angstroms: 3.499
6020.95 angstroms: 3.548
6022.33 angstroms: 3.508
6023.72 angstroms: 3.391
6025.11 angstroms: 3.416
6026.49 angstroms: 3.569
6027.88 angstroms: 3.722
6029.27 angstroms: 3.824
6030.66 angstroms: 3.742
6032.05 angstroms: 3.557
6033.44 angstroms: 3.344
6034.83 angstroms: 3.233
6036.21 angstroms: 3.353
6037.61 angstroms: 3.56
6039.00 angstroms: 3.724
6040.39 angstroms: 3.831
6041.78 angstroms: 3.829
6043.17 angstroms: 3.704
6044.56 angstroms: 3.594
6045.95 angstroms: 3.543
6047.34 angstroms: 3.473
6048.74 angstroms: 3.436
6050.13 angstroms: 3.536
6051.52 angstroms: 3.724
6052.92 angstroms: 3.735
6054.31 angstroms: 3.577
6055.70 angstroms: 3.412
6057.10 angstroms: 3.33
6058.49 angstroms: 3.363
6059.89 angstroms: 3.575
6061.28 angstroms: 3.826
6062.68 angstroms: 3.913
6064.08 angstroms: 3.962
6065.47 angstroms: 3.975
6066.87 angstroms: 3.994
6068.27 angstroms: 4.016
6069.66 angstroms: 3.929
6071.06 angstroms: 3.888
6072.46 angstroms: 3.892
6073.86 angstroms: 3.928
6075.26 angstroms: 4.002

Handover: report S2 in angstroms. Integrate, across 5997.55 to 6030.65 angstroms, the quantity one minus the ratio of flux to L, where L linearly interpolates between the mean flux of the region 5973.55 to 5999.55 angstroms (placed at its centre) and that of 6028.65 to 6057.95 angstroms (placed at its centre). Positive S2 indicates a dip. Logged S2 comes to 1.1 angstroms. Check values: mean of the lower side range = 3.69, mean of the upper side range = 3.57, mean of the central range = 3.51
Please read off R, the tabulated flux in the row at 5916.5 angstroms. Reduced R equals 3.697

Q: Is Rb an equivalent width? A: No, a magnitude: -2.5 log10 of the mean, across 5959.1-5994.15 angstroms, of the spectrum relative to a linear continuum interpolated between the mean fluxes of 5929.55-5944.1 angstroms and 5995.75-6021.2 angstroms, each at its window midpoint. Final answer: -0.04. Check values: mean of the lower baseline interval 3.93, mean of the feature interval 3.84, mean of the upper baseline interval 3.5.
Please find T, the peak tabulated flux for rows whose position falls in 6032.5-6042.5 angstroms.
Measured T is 3.831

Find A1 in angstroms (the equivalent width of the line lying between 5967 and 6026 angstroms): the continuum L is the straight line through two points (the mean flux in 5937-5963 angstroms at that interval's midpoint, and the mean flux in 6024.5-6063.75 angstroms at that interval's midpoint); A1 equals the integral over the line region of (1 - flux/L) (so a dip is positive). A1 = 1.9 angstroms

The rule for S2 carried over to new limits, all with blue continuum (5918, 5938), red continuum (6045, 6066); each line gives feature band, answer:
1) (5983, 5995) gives 0.0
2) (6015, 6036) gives 0.8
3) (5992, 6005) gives 0.3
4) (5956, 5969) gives -1.1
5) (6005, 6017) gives 0.8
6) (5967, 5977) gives -0.3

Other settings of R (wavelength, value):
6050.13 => 3.536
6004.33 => 3.75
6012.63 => 3.126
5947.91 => 3.841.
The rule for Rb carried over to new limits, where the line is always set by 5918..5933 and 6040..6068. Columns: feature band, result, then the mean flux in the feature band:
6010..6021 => 0.102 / 3.36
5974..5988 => -0.002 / 3.72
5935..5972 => -0.056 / 3.93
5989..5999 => 0.012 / 3.67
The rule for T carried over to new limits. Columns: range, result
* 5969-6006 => 3.966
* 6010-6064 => 3.913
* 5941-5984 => 4.324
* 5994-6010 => 3.849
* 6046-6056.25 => 3.735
